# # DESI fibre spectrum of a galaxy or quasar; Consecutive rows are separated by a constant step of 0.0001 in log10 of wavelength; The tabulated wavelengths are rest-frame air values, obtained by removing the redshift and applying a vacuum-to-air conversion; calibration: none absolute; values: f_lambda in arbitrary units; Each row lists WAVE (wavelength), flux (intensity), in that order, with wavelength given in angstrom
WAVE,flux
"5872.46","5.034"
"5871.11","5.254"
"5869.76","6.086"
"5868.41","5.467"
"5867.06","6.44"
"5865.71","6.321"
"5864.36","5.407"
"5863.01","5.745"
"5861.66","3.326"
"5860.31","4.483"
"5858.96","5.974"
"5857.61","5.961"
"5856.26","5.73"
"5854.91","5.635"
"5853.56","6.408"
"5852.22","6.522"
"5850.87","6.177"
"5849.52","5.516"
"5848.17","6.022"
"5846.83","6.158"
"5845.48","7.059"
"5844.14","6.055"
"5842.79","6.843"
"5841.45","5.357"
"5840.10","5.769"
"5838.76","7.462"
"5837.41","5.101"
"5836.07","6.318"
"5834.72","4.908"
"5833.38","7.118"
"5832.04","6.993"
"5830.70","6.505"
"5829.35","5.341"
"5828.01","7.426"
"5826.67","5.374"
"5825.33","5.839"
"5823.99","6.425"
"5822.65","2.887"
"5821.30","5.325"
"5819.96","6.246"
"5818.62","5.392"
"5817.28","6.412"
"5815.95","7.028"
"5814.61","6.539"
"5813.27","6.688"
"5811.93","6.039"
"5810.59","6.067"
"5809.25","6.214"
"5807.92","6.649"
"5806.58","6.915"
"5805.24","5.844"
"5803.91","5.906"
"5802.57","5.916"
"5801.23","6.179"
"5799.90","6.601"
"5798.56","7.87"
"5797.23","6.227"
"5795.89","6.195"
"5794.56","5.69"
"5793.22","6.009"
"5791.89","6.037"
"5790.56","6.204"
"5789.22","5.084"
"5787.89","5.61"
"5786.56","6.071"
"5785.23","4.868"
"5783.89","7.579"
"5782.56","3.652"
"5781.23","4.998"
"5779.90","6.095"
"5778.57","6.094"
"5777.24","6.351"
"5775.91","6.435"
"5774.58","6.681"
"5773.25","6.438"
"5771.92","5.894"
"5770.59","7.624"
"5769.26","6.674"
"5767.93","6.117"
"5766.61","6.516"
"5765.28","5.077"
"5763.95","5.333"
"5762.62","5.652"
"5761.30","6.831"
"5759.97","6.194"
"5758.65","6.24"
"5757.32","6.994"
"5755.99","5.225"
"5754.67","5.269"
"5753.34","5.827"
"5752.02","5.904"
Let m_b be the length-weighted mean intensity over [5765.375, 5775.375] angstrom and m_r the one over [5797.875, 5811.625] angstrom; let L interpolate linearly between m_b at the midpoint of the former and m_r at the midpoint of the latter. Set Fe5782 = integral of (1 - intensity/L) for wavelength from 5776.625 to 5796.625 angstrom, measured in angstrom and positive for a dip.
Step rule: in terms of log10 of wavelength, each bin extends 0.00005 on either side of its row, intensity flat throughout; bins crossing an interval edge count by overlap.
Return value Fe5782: 2.1 angstrom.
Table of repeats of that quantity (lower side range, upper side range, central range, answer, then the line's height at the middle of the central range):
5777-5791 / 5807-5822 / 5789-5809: -1.0 angstrom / 5.95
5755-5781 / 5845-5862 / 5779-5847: -0.8 angstrom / 5.99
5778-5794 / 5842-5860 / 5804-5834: -1.2 angstrom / 5.91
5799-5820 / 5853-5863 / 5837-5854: -1.8 angstrom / 5.61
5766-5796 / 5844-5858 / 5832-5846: -0.3 angstrom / 6.1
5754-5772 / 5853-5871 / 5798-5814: -1.4 angstrom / 5.89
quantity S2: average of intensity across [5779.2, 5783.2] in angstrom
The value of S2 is 4.94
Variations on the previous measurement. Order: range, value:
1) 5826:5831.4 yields 6.17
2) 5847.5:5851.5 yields 5.9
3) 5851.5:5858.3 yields 6.05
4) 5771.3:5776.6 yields 6.36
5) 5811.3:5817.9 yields 6.55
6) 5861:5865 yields 4.83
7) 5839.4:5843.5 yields 6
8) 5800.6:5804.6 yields 6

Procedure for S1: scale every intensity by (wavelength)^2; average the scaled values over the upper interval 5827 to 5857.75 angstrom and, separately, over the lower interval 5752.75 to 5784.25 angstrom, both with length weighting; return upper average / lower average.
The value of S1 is 1.05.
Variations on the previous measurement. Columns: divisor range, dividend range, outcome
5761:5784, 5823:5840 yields 1.04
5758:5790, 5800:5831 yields 1.02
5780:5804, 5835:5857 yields 1.05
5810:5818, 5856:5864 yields 0.81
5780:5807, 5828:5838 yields 1.04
